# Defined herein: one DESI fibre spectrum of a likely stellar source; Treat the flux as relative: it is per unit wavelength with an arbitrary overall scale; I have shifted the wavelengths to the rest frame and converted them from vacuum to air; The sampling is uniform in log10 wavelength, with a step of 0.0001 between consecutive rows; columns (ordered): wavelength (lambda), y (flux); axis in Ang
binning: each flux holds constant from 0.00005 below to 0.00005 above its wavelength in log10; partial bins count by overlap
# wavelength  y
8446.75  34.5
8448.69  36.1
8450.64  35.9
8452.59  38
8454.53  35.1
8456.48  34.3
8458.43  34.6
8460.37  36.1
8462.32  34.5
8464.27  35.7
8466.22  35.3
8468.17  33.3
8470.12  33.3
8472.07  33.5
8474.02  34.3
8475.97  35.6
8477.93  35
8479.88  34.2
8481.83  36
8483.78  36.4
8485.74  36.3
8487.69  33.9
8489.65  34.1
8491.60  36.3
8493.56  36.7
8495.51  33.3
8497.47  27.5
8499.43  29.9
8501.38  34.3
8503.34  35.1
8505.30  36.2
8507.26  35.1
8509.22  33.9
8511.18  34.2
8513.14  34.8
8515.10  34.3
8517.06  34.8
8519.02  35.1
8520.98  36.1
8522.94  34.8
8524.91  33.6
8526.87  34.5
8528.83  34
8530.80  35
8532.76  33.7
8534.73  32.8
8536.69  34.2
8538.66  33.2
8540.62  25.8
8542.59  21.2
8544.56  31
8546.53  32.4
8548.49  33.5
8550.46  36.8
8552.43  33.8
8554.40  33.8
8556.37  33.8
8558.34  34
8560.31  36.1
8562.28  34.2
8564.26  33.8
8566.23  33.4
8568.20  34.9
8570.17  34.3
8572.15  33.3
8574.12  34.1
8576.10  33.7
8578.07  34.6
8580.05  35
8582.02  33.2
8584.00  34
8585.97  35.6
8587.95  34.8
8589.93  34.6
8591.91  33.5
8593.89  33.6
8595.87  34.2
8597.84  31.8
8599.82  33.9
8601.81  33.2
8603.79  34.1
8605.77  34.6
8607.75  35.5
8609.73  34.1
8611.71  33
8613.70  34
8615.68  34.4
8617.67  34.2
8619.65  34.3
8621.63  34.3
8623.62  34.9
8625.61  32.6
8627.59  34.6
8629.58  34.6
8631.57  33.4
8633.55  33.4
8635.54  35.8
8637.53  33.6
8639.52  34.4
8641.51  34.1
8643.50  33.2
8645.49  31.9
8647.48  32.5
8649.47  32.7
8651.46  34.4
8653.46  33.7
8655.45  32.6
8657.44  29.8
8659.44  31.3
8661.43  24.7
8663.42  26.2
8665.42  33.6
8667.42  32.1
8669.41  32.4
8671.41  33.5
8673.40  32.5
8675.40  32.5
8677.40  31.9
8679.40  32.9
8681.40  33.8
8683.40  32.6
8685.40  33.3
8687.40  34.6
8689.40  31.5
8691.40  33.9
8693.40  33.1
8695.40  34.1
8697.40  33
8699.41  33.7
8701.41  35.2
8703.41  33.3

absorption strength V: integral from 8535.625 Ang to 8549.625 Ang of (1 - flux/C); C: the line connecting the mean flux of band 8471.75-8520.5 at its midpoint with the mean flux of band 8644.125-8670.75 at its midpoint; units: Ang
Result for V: 1.4 Ang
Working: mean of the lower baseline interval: 34.5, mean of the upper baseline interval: 31.4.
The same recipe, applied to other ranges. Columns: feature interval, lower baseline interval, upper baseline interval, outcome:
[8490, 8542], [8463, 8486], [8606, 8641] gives 1.4 Ang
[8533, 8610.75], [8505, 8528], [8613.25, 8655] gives 2.0 Ang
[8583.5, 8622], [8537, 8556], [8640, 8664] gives -3.1 Ang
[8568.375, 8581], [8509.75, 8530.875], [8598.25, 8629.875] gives 0.0 Ang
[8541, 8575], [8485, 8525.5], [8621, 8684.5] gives 0.7 Ang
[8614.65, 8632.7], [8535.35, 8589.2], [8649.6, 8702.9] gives -0.7 Ang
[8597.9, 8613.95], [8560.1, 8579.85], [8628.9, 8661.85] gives -0.2 Ang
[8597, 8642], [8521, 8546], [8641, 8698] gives -2.5 Ang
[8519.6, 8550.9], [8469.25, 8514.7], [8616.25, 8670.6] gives 1.2 Ang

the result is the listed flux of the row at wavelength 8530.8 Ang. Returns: 35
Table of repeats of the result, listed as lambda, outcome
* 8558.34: 34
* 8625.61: 32.6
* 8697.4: 33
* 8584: 34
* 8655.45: 32.6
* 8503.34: 35.1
